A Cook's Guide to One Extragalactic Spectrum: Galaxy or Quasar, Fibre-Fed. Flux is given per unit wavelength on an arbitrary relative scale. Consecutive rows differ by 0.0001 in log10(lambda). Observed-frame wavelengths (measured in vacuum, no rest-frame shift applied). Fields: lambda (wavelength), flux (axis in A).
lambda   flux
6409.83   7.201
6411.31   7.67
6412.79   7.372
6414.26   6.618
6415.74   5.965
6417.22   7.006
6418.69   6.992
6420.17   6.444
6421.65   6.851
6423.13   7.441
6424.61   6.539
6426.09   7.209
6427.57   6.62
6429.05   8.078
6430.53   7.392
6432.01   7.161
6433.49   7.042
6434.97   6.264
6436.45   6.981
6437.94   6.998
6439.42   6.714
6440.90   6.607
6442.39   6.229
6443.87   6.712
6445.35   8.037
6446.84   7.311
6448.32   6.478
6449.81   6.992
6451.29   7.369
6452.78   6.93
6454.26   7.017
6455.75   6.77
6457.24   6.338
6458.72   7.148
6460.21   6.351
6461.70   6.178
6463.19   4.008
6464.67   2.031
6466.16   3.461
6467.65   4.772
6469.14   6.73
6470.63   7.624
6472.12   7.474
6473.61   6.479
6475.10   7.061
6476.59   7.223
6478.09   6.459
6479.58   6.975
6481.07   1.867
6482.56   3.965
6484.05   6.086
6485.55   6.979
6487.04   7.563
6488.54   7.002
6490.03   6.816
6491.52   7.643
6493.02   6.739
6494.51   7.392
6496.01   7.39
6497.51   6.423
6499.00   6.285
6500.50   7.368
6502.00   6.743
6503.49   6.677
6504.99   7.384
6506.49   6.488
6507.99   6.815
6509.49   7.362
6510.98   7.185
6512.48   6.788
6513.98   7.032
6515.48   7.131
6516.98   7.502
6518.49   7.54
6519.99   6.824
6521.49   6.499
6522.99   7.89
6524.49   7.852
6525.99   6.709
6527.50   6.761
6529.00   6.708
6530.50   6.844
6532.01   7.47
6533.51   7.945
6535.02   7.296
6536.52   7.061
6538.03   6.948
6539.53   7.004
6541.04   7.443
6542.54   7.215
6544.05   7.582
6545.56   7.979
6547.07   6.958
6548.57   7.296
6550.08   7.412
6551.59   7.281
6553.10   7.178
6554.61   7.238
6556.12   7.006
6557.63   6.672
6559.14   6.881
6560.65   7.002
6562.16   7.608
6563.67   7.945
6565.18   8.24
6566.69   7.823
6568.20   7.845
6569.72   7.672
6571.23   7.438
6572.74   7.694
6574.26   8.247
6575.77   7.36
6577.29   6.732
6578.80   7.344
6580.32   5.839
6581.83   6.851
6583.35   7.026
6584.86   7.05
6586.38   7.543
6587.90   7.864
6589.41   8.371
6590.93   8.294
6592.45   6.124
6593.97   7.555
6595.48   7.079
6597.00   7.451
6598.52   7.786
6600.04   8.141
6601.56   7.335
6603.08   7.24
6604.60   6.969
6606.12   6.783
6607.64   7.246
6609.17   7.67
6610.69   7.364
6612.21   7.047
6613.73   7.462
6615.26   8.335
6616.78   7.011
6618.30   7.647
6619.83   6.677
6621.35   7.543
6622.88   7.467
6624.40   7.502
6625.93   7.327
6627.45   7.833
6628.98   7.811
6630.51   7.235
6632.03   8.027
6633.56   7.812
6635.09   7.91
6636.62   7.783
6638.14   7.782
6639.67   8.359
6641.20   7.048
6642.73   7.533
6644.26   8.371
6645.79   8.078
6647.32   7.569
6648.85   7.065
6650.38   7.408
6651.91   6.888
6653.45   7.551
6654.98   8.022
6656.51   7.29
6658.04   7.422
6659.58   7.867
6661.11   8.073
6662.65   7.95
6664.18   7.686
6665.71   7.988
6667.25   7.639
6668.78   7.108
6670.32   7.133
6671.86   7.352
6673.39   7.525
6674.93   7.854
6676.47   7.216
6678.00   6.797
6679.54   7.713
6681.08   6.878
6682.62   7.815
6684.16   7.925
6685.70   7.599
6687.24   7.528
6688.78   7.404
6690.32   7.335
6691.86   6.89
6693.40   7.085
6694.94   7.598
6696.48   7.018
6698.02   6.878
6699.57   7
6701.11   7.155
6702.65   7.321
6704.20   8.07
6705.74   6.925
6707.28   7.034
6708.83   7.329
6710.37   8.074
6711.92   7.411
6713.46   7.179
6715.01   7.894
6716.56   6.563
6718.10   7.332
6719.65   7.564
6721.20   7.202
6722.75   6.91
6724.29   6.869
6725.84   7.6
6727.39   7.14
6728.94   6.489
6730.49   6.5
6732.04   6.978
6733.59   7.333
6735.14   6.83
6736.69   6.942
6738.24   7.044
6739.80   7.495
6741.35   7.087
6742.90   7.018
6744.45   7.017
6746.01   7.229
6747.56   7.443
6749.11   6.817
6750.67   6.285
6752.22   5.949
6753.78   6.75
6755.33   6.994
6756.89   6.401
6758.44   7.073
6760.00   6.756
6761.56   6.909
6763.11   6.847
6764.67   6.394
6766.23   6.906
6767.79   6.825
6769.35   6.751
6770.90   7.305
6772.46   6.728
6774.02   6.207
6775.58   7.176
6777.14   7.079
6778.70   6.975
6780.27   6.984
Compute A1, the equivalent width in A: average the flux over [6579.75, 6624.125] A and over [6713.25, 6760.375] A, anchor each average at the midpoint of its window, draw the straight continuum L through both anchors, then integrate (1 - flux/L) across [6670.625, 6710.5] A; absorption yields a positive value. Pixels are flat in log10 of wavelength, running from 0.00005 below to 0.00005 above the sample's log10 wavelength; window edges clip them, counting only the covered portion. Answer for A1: -1.3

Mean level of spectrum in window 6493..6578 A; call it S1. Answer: 7.23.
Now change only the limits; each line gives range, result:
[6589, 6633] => 7.45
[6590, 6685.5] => 7.52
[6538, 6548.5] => 7.33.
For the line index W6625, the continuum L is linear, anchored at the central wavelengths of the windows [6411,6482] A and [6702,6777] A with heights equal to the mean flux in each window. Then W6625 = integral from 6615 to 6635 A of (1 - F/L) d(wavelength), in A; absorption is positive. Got -2.12 A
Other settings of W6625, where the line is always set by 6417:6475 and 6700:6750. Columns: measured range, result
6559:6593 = -2.9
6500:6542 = -2.3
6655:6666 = -1.1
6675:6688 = -0.7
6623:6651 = -2.8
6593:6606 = -0.9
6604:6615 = -0.5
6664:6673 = -0.5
